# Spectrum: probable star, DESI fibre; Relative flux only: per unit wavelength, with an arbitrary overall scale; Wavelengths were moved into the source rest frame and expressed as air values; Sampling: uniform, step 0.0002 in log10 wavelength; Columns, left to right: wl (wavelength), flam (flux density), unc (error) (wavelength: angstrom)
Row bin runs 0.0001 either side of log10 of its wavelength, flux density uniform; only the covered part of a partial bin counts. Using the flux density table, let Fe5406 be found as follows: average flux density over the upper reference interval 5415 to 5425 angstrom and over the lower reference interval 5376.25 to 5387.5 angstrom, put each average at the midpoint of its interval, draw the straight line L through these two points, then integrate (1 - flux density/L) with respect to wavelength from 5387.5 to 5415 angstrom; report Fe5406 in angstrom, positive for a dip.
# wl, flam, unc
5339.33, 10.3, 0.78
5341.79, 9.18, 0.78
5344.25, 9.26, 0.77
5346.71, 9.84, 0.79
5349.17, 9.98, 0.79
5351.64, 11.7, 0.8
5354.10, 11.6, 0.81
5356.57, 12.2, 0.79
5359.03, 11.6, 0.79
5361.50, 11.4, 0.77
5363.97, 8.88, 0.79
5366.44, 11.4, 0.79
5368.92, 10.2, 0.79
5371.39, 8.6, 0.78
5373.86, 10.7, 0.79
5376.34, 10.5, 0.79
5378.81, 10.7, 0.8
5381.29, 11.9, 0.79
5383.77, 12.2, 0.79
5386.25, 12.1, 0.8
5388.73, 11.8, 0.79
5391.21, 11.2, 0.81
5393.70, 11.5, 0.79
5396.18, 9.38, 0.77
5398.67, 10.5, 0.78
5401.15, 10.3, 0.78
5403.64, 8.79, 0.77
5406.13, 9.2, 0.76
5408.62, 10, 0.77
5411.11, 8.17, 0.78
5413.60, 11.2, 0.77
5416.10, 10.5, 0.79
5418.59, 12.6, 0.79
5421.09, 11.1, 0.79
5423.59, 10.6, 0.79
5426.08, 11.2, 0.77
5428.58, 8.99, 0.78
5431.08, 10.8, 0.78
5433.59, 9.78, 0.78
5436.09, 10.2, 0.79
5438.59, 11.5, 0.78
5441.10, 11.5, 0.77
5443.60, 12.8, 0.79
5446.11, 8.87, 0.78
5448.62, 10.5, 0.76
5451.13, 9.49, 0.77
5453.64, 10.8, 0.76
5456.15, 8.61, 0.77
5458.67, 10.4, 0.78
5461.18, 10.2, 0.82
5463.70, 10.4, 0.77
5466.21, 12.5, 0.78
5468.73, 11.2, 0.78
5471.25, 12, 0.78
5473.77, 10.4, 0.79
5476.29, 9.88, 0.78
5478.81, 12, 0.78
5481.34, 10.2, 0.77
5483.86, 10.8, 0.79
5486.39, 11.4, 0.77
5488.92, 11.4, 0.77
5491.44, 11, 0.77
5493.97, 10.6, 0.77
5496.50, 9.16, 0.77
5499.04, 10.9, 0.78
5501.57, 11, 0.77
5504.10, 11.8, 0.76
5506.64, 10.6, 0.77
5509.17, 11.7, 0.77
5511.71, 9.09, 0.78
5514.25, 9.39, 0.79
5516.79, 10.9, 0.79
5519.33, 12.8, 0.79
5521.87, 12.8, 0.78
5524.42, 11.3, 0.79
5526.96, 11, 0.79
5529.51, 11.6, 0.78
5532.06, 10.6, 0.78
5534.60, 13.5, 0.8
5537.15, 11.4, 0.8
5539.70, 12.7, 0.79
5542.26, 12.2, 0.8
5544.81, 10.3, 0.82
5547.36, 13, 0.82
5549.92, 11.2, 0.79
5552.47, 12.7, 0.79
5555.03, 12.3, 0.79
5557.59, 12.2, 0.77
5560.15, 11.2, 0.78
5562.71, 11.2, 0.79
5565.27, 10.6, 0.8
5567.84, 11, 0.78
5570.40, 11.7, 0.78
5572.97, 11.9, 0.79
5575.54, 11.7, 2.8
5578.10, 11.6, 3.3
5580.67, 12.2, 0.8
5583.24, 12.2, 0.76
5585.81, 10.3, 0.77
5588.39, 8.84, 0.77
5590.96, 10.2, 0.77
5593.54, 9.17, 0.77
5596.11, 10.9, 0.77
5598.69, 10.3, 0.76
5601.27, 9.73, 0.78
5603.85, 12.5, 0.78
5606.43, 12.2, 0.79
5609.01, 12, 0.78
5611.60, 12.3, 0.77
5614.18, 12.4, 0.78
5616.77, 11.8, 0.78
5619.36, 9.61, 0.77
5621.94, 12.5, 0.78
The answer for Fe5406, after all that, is 2.9 angstrom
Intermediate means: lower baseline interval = 11.6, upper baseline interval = 11.2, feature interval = 10.2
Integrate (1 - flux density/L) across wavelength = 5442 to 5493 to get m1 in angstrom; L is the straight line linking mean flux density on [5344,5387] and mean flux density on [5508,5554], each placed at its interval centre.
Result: 2.5 angstrom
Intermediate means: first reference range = 10.8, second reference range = 11.6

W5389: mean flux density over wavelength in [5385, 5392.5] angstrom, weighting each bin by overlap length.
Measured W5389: 11.7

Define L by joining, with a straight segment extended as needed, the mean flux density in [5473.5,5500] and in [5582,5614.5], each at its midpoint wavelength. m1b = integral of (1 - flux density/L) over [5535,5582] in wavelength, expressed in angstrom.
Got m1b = -3.8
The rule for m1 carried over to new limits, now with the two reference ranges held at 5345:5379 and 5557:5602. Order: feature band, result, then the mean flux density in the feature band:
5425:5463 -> 1.3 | 10.4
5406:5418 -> 0.8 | 10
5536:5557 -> -2.1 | 12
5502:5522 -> -0.3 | 11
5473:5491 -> -0.1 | 10.9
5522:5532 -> -0.5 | 11.4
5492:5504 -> 0.3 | 10.6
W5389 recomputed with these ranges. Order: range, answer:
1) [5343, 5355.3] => 10.5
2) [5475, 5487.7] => 10.9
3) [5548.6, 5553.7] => 12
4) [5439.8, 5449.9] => 10.9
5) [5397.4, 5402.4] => 10.4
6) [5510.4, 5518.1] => 9.82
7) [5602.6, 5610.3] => 12.2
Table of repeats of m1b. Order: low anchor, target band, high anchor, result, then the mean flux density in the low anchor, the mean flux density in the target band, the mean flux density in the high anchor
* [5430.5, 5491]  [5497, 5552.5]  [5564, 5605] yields -3.0 angstrom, 10.7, 11.4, 10.9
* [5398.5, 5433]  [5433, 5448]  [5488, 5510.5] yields -0.5 angstrom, 10.3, 10.8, 10.9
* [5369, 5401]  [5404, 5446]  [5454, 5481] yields 1.0 angstrom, 10.9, 10.5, 10.7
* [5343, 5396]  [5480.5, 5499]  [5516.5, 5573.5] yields 1.3 angstrom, 10.9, 10.7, 11.8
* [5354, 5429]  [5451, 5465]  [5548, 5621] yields 1.1 angstrom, 10.7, 10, 11.3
